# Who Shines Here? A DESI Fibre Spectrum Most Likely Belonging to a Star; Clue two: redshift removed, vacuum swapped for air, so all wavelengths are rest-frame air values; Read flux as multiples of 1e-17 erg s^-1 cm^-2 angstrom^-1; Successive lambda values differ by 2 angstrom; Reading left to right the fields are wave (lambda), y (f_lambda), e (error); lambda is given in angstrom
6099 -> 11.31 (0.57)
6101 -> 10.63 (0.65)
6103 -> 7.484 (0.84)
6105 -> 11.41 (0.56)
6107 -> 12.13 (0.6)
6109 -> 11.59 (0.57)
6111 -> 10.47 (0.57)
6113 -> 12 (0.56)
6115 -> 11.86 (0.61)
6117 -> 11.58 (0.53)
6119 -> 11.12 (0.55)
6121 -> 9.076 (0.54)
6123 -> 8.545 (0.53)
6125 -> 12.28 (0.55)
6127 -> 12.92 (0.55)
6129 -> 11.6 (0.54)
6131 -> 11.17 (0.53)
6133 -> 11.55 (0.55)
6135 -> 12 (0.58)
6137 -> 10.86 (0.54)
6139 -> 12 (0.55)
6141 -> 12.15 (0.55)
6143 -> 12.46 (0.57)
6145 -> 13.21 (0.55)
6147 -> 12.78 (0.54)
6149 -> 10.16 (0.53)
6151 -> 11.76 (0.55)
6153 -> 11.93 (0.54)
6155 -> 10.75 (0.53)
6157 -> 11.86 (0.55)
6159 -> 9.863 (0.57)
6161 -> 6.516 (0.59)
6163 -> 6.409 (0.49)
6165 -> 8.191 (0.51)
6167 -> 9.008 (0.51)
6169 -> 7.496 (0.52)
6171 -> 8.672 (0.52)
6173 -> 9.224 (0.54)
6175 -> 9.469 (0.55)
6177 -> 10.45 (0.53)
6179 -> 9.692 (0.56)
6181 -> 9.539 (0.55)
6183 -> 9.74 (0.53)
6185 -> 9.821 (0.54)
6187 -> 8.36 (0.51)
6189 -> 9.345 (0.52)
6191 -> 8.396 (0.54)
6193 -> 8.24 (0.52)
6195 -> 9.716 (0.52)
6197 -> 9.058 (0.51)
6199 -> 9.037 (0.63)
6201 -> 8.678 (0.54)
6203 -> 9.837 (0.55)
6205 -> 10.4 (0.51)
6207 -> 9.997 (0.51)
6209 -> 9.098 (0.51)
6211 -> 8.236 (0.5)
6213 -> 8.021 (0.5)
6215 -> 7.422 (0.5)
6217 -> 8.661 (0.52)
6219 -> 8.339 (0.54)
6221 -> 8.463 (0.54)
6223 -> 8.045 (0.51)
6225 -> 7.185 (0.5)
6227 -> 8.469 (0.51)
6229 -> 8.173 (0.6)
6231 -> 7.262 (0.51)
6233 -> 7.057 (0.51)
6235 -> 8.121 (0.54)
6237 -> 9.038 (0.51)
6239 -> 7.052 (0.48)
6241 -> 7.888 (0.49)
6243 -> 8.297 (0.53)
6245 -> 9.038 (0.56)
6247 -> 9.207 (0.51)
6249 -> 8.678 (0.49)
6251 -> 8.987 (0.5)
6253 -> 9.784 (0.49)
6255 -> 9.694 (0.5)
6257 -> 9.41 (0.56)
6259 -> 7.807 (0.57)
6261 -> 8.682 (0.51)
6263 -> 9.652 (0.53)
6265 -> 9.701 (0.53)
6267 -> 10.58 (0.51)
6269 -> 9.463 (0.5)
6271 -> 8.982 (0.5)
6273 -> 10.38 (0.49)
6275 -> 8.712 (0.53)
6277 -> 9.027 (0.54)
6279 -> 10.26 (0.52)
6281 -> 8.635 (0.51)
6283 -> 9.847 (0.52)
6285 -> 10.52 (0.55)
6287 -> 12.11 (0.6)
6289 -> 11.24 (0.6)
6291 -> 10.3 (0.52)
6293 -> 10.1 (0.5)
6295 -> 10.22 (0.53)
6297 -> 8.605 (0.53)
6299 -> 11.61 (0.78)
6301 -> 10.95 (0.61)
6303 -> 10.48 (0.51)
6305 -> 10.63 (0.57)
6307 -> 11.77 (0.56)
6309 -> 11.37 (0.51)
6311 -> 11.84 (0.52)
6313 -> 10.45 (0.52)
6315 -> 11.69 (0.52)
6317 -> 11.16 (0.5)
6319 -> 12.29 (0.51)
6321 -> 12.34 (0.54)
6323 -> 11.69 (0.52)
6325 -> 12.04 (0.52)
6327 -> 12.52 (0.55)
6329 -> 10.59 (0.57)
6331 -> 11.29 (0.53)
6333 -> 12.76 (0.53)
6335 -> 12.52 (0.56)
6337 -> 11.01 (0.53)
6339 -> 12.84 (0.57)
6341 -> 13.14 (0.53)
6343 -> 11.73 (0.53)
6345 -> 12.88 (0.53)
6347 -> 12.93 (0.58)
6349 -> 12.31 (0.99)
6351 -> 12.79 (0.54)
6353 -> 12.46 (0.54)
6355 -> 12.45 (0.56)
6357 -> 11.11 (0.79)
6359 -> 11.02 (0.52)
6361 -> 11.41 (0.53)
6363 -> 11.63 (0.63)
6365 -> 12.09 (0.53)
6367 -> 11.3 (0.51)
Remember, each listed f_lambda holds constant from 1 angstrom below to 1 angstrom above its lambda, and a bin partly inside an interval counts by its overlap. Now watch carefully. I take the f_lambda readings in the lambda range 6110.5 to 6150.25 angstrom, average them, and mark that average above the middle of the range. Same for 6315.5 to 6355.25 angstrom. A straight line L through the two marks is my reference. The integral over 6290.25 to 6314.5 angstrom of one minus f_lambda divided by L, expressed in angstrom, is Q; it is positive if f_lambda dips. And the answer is 2.7 angstrom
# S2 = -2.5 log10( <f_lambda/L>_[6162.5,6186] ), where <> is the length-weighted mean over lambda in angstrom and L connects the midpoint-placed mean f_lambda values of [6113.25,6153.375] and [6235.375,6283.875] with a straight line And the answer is 0.19 mag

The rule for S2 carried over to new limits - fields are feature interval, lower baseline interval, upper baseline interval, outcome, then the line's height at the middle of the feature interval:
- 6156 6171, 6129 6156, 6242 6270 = 0.31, 11.3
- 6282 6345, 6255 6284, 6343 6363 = -0.05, 10.8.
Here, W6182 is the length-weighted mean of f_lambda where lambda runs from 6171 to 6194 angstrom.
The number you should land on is 9.27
